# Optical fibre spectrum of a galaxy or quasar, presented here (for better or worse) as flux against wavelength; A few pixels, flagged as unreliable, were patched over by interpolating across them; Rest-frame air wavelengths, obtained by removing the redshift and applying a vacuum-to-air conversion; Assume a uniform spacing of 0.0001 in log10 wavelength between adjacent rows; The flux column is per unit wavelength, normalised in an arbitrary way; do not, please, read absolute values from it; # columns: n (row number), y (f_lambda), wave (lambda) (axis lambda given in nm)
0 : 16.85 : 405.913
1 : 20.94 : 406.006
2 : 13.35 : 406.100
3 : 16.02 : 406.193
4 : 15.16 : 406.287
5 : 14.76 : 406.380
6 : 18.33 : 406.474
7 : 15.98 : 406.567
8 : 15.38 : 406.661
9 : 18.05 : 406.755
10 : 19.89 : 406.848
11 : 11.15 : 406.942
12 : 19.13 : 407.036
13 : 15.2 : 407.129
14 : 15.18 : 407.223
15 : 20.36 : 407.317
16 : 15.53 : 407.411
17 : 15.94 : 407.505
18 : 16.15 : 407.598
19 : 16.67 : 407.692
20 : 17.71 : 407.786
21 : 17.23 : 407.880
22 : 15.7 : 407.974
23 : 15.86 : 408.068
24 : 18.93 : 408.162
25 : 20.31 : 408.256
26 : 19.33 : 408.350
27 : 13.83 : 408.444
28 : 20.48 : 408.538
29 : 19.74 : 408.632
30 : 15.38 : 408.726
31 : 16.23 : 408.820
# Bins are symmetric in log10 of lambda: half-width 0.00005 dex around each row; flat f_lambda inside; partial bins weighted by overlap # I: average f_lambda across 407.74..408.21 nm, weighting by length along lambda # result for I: 17.1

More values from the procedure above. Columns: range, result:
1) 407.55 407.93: 16.9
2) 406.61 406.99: 16.1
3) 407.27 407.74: 16.9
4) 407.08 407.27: 15.3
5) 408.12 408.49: 18.1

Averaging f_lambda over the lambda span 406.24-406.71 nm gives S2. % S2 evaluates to 15.9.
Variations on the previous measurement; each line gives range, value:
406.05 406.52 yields 15.5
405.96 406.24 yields 16.7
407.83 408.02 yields 16.5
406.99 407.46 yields 17.1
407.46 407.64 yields 16.1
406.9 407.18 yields 15.2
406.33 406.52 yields 16.5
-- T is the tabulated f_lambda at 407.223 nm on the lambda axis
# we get 15.18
